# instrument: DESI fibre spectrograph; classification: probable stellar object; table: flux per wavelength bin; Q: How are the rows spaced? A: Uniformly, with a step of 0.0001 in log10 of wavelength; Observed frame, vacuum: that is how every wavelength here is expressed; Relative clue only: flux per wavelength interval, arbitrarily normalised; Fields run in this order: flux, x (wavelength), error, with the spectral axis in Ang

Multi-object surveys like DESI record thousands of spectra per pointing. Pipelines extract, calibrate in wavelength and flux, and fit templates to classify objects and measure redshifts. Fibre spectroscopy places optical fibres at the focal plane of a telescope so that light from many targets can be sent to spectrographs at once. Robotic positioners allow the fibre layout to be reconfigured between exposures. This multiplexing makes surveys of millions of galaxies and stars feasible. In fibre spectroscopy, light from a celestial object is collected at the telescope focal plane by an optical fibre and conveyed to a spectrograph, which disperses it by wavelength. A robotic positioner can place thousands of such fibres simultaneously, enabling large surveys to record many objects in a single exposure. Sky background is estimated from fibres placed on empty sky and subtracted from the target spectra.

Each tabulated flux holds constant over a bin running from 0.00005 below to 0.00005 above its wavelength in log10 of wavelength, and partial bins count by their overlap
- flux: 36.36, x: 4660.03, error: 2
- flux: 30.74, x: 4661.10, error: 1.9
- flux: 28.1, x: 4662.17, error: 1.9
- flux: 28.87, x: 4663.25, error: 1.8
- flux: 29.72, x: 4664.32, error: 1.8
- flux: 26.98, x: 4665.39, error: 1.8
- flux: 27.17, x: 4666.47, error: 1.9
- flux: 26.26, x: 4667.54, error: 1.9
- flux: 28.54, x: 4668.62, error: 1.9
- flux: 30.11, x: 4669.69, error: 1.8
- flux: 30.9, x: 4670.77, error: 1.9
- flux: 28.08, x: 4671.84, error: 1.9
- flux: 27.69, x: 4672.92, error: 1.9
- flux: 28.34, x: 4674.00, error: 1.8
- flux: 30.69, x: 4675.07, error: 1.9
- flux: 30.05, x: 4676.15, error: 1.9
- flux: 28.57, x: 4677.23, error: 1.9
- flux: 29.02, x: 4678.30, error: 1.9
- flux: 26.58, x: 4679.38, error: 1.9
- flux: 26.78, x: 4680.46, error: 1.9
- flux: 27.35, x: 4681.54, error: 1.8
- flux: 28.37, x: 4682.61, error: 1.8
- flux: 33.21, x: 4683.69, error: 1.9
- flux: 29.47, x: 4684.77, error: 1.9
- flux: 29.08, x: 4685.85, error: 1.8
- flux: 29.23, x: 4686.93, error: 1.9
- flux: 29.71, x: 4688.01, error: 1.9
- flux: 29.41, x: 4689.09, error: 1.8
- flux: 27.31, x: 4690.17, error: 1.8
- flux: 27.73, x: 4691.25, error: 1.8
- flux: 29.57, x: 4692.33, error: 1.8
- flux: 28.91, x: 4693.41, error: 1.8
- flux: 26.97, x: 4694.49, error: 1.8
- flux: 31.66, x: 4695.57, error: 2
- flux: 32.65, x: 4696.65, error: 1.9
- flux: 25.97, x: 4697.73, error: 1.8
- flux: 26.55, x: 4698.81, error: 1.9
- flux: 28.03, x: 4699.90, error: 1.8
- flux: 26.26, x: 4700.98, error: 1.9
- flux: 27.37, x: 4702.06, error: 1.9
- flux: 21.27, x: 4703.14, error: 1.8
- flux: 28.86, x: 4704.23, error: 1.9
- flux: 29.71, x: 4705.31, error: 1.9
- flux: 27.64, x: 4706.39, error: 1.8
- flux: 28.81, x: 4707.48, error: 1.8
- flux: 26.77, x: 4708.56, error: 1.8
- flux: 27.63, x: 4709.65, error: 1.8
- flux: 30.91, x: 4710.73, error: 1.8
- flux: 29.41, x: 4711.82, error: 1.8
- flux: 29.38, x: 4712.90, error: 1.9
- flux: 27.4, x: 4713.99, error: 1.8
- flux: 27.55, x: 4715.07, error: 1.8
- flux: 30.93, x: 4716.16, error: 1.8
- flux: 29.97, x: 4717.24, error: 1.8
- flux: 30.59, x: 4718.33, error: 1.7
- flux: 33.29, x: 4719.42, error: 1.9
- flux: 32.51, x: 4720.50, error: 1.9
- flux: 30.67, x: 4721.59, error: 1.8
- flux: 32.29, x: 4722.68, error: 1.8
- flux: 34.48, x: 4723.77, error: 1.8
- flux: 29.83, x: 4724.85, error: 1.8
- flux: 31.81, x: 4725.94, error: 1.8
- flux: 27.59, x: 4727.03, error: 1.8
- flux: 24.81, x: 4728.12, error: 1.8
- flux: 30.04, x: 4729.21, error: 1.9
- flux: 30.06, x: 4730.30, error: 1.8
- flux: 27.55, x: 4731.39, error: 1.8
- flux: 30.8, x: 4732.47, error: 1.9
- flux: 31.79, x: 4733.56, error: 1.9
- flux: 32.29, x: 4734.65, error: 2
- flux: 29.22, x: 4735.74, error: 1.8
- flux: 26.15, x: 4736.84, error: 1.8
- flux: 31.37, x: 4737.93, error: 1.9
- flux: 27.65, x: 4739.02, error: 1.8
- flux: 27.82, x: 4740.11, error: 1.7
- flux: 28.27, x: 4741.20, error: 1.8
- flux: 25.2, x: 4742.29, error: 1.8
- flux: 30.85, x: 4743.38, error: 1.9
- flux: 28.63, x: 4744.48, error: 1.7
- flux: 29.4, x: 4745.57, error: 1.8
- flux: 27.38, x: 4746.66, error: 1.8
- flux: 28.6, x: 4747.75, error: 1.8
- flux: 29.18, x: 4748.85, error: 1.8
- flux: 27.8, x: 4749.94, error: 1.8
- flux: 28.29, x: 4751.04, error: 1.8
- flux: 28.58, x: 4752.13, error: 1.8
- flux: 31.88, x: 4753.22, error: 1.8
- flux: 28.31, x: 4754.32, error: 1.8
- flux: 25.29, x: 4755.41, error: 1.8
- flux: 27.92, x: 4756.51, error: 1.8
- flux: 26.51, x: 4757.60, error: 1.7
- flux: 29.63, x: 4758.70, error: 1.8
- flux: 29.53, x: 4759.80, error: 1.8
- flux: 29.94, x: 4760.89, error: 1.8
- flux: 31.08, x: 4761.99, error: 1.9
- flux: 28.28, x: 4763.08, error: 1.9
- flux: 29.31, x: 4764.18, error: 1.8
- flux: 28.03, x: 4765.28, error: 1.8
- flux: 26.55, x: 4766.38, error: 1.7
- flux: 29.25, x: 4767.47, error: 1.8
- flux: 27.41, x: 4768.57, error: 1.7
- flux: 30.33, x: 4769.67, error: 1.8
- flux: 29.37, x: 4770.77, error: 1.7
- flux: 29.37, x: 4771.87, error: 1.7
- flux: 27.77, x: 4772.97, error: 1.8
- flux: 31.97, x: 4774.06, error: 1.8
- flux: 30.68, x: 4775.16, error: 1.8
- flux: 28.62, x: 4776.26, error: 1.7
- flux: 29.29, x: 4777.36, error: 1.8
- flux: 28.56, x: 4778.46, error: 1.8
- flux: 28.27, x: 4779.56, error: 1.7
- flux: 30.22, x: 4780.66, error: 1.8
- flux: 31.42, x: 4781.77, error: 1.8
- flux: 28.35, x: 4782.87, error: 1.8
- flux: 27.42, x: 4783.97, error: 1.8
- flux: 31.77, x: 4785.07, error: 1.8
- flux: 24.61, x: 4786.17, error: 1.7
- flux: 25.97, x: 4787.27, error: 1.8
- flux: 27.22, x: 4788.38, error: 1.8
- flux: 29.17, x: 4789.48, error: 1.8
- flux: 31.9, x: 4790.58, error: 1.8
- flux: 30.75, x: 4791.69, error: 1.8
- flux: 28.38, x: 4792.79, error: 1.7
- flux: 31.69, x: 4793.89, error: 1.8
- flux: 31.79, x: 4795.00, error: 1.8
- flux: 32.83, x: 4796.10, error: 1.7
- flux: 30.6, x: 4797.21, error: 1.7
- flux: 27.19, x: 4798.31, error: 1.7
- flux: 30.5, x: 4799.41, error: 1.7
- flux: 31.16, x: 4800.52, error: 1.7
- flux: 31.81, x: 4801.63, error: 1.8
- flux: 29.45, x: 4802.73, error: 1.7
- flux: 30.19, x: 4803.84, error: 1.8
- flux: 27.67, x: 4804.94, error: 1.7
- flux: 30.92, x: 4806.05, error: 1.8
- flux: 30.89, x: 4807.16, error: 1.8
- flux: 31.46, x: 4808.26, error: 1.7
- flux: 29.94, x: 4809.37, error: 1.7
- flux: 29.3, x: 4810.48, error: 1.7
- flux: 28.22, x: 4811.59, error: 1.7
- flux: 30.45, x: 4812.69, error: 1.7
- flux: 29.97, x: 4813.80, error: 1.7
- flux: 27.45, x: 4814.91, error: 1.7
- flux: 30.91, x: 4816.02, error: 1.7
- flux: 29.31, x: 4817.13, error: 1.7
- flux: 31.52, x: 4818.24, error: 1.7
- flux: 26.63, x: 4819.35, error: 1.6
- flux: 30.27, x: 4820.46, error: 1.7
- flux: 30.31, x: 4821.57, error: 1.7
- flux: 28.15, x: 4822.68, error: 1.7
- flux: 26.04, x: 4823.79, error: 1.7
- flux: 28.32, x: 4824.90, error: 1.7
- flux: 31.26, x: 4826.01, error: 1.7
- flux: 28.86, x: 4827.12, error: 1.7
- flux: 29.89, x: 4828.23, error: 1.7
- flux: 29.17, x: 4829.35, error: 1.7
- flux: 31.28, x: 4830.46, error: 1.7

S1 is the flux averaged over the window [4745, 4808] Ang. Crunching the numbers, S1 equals 29.2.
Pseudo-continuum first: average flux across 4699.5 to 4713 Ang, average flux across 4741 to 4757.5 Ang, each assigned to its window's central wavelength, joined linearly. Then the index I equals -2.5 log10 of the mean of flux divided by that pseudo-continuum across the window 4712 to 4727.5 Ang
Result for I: -0.10 mag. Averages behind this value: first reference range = 27.8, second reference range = 28.3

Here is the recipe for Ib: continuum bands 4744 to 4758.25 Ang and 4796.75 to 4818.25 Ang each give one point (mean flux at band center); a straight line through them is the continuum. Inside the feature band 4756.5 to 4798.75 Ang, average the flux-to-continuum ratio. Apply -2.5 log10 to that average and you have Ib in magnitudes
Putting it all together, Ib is -0.01 mag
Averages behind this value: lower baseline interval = 28.3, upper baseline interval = 29.9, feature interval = 29.2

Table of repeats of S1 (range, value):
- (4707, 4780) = 29.2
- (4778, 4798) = 29.5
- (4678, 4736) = 29.1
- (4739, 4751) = 28.3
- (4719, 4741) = 30.1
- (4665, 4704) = 28.4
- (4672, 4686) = 28.8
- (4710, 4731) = 30.1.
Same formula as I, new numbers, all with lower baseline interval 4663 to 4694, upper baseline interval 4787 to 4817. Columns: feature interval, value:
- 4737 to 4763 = 0.03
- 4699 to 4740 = 0.00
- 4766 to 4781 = 0.02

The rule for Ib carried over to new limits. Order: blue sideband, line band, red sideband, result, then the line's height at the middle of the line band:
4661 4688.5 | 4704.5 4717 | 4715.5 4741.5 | 0.03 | 29.7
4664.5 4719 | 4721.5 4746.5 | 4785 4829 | -0.02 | 28.9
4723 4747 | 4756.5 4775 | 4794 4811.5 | 0.03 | 29.8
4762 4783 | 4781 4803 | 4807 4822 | -0.01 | 29.4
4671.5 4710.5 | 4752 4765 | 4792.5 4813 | 0.03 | 29.5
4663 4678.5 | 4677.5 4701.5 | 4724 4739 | 0.01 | 29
